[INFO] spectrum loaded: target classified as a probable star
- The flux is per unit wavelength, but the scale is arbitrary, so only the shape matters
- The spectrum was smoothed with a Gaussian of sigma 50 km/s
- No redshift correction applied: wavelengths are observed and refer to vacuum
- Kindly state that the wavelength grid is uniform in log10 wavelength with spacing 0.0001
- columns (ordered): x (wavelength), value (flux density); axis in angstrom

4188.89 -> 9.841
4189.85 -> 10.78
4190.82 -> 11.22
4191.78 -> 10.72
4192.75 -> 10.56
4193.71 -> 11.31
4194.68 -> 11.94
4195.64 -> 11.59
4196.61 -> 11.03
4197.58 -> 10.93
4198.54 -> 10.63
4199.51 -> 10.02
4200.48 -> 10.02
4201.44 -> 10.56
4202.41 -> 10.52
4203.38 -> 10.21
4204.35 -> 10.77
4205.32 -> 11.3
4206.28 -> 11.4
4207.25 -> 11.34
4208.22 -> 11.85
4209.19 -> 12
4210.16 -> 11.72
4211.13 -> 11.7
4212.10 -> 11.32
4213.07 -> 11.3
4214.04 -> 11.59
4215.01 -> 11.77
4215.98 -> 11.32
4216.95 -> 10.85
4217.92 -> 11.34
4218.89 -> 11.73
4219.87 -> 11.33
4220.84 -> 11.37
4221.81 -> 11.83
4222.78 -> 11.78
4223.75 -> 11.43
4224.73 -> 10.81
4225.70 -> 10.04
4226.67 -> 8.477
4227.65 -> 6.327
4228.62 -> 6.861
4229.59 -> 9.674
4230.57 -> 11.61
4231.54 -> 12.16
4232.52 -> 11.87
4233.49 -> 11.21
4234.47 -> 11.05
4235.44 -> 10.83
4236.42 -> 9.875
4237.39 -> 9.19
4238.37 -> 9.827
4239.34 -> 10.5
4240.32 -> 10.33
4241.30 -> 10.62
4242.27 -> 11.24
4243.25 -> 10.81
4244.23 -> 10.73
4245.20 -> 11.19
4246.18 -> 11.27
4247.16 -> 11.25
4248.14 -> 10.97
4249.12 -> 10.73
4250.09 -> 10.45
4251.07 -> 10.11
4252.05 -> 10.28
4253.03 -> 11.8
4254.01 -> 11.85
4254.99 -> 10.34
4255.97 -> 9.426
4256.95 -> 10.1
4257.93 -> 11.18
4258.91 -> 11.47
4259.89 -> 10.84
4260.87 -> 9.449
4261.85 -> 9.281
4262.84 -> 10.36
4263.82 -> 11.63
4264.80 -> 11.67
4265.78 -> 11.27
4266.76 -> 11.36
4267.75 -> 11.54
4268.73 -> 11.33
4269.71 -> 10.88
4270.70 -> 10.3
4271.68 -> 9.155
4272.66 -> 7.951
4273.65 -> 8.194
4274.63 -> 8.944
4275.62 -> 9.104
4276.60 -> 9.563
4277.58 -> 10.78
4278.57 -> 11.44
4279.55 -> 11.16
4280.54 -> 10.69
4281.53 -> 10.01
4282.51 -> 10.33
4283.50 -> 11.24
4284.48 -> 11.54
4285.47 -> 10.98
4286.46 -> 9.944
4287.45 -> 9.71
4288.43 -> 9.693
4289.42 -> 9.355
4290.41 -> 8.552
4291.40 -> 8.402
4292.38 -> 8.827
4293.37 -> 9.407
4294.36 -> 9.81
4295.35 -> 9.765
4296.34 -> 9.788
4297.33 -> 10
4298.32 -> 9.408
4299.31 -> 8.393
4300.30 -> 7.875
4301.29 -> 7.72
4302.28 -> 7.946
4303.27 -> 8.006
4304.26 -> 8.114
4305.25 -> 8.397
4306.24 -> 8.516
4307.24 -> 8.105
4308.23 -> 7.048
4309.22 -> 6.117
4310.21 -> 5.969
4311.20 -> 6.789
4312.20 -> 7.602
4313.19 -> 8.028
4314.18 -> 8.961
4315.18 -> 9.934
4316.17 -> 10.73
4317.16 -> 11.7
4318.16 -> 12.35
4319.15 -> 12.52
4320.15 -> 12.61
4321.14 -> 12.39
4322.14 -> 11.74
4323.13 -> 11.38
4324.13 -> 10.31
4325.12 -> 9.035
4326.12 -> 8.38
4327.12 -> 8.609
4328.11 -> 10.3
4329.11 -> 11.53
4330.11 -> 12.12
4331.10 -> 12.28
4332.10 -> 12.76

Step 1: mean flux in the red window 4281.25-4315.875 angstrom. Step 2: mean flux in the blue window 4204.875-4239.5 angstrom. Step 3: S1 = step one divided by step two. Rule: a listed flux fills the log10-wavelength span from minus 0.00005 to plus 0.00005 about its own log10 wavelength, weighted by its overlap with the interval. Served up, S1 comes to 0.82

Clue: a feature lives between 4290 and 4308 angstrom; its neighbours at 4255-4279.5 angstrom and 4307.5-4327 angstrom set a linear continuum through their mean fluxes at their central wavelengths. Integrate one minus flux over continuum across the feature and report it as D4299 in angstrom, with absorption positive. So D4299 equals 2.2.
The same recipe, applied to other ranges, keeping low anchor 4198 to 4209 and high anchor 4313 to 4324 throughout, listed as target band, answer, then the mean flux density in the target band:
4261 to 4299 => 3.4 angstrom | 10.1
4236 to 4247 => 0.4 angstrom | 10.5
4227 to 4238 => 0.9 angstrom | 10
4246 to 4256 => 0.1 angstrom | 10.8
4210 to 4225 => -0.8 angstrom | 11.5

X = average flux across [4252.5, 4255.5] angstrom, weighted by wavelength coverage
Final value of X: 11.3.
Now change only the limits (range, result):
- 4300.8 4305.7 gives 8.04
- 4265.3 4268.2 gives 11.4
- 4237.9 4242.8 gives 10.5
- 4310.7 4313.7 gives 7.48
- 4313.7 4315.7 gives 9.46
